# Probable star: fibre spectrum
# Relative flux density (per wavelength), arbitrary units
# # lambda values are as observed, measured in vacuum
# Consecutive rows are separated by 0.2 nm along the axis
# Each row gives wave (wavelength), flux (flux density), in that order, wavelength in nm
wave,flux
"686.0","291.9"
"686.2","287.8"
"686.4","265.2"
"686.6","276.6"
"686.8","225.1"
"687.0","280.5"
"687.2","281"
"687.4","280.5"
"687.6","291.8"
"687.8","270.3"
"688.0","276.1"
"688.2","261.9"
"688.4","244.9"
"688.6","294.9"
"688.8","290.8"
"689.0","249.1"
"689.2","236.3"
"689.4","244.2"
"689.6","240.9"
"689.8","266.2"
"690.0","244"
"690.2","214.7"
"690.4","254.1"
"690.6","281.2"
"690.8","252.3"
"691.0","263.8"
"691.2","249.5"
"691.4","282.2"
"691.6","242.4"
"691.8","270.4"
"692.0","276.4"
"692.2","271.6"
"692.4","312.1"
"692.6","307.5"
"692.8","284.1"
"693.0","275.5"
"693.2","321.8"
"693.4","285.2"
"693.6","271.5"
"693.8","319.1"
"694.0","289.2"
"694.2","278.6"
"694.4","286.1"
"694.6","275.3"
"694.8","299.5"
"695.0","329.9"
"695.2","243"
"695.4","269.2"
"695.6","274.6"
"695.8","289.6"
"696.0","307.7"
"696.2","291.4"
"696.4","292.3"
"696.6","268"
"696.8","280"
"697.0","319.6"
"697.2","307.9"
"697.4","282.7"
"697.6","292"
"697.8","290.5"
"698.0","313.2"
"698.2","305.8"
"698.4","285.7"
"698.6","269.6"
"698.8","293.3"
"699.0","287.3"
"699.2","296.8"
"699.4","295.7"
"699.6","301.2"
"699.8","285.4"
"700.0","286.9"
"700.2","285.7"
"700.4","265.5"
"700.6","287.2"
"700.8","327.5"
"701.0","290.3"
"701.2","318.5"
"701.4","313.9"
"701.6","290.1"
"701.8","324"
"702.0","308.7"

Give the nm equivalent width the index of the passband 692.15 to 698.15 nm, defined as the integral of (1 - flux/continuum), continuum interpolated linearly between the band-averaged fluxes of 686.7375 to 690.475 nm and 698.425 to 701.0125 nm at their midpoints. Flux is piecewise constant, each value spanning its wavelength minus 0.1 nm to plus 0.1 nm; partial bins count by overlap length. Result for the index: -0.29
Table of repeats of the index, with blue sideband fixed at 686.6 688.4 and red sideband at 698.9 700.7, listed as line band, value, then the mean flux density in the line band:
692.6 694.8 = -0.09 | 290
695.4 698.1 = -0.08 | 292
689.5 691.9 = 0.17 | 255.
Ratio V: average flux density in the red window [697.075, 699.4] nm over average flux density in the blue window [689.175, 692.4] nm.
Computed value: 1.1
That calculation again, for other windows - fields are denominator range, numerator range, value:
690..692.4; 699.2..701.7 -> 1.13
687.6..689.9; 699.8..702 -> 1.14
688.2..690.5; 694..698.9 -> 1.14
